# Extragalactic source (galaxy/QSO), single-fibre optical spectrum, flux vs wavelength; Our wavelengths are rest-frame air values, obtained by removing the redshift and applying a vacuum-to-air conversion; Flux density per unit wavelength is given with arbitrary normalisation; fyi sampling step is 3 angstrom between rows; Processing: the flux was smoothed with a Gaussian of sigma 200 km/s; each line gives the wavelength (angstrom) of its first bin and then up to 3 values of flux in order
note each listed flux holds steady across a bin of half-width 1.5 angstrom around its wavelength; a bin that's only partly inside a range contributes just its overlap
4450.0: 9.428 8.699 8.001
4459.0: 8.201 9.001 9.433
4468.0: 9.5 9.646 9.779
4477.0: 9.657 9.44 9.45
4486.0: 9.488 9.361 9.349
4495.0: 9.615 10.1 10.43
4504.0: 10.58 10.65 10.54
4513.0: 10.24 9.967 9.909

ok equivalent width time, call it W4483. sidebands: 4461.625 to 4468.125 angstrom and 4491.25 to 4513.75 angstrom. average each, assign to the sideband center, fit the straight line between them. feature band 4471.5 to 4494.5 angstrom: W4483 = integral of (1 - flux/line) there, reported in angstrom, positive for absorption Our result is 0.6 angstrom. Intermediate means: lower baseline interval 9.33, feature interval 9.51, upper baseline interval 10.2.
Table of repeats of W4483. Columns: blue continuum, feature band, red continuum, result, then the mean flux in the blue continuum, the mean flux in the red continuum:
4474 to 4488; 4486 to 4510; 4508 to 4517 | -0.2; 9.53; 10.3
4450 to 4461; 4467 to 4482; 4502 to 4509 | -0.5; 8.49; 10.6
